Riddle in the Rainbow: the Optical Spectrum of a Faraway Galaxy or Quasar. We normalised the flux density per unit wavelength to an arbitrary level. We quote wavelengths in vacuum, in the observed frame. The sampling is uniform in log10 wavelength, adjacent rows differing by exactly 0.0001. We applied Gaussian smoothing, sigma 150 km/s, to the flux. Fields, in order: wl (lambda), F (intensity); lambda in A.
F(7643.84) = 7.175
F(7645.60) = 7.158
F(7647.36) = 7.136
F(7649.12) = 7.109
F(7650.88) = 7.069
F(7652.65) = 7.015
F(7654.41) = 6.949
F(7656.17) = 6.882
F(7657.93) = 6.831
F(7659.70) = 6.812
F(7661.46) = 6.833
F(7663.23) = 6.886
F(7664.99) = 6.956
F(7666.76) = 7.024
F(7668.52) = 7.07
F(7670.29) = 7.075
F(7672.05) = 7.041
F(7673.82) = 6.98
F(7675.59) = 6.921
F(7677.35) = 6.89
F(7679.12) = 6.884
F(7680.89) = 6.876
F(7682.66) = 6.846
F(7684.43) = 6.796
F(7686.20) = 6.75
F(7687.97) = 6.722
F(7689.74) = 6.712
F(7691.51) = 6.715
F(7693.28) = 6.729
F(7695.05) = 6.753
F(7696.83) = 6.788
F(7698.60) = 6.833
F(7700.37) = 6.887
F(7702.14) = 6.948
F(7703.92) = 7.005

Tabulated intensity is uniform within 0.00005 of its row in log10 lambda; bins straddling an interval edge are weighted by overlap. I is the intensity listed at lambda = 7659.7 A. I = 6.812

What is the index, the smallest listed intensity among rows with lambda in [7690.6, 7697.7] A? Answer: 6.715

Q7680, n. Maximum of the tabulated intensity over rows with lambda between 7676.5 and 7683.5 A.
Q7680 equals 6.89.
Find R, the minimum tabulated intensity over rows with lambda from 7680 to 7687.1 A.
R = 6.75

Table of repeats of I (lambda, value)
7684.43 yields 6.796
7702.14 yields 6.948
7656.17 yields 6.882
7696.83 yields 6.788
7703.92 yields 7.005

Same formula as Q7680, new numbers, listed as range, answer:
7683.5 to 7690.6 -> 6.796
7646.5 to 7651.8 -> 7.136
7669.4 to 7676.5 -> 7.075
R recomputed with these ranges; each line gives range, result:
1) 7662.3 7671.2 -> 6.886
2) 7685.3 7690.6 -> 6.712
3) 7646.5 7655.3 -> 6.949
